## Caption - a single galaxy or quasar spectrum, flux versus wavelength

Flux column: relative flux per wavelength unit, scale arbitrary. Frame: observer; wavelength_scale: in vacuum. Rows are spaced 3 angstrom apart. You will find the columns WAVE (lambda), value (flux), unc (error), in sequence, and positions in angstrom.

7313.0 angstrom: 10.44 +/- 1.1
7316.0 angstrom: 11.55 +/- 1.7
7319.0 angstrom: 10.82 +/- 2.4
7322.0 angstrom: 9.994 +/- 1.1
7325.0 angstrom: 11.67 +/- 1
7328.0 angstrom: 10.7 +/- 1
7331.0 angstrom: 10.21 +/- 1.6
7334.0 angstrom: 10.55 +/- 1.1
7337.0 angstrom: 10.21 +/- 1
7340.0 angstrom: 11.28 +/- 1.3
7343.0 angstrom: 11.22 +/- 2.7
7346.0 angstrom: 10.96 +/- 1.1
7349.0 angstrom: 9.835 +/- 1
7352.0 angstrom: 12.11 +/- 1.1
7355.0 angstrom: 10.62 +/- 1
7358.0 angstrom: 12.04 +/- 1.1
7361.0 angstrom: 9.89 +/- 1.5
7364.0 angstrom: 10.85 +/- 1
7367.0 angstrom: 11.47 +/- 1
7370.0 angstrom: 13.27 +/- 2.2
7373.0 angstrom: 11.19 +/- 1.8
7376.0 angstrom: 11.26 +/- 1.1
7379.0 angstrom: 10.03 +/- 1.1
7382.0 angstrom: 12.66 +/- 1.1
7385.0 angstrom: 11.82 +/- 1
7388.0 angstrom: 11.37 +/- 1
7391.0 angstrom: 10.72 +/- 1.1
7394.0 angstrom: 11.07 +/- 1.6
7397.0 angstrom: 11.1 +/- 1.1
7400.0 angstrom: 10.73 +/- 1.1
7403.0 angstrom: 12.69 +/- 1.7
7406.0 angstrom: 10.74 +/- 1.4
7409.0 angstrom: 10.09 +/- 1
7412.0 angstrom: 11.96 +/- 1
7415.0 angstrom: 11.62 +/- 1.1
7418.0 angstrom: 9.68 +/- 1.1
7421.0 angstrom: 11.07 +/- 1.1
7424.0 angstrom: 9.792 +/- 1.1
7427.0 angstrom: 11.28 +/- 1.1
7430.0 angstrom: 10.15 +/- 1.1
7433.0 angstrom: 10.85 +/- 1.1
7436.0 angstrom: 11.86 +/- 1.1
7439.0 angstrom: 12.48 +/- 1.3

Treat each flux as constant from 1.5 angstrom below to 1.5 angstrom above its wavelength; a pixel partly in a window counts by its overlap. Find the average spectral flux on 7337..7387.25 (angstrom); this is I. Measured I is 11.3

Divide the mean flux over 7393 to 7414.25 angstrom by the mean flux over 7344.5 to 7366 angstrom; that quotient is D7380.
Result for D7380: 1.03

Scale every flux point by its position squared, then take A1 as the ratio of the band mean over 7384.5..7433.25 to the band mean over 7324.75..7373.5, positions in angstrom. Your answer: 1.0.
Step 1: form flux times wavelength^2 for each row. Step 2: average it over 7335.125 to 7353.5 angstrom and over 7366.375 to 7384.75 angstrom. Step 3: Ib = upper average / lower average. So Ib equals 1.08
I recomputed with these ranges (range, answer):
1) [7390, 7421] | 11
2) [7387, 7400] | 11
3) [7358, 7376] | 11.4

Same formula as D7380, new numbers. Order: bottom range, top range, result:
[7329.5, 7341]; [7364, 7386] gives 1.10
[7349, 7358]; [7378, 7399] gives 1.00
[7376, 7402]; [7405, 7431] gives 0.96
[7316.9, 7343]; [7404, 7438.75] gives 1.02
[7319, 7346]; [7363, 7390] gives 1.07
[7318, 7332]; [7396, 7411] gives 1.04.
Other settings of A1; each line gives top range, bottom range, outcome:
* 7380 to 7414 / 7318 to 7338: 1.09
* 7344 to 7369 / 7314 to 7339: 1.04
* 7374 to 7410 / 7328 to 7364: 1.05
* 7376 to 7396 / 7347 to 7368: 1.04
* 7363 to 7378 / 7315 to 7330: 1.08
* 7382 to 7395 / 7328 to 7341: 1.10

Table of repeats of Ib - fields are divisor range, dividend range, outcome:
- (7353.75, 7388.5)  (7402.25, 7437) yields 0.97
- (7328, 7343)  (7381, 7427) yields 1.07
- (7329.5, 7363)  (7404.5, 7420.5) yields 1.02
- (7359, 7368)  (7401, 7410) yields 1.05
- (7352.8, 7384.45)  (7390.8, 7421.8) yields 0.98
